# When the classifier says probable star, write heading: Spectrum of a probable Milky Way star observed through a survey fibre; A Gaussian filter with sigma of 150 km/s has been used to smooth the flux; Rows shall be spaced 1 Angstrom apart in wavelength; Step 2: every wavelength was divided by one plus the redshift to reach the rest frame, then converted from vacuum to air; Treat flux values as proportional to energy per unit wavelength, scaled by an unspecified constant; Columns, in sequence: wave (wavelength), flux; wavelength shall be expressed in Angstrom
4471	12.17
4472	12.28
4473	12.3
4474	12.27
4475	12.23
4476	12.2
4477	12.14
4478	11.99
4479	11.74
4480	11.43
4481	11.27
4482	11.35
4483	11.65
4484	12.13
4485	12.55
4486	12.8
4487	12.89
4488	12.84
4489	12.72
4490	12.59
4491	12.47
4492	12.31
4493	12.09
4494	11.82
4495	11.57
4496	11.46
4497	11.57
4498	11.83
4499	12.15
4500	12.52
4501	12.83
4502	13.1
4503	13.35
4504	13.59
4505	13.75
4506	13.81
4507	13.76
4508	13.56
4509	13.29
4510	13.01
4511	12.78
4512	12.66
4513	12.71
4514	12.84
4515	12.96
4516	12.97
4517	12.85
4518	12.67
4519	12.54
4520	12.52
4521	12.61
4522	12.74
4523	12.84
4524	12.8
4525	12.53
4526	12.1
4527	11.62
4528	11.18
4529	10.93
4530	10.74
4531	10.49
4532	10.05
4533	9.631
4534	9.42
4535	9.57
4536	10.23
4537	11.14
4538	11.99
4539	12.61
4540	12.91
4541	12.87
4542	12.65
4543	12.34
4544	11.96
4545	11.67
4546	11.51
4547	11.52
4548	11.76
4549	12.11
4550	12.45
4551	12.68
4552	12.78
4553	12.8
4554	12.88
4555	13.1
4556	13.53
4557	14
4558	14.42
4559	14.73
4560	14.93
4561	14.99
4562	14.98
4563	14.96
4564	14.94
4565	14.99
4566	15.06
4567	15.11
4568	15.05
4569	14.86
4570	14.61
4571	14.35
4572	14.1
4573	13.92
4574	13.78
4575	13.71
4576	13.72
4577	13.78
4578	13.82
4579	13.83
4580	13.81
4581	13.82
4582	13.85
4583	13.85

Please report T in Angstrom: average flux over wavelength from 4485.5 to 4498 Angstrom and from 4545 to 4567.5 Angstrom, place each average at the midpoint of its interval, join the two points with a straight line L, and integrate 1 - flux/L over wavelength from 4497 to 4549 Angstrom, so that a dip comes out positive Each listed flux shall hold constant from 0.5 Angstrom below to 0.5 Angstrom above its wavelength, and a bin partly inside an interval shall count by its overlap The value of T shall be 2.8 Angstrom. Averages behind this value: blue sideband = 12.2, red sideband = 13.6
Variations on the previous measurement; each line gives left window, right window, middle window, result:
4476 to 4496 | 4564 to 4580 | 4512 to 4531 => 1.0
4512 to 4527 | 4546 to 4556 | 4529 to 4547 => 1.8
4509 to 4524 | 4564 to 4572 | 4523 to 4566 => 4.5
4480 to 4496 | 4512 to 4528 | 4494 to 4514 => -0.7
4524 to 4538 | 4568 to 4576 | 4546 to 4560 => -0.4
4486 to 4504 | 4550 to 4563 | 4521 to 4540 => 2.7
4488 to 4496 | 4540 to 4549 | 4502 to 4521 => -1.4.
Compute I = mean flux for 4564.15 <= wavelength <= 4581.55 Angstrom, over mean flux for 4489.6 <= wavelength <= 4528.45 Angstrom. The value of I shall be 1.1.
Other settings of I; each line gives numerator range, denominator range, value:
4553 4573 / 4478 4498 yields 1.20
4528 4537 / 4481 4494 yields 0.83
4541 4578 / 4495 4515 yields 1.06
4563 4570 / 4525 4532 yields 1.34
